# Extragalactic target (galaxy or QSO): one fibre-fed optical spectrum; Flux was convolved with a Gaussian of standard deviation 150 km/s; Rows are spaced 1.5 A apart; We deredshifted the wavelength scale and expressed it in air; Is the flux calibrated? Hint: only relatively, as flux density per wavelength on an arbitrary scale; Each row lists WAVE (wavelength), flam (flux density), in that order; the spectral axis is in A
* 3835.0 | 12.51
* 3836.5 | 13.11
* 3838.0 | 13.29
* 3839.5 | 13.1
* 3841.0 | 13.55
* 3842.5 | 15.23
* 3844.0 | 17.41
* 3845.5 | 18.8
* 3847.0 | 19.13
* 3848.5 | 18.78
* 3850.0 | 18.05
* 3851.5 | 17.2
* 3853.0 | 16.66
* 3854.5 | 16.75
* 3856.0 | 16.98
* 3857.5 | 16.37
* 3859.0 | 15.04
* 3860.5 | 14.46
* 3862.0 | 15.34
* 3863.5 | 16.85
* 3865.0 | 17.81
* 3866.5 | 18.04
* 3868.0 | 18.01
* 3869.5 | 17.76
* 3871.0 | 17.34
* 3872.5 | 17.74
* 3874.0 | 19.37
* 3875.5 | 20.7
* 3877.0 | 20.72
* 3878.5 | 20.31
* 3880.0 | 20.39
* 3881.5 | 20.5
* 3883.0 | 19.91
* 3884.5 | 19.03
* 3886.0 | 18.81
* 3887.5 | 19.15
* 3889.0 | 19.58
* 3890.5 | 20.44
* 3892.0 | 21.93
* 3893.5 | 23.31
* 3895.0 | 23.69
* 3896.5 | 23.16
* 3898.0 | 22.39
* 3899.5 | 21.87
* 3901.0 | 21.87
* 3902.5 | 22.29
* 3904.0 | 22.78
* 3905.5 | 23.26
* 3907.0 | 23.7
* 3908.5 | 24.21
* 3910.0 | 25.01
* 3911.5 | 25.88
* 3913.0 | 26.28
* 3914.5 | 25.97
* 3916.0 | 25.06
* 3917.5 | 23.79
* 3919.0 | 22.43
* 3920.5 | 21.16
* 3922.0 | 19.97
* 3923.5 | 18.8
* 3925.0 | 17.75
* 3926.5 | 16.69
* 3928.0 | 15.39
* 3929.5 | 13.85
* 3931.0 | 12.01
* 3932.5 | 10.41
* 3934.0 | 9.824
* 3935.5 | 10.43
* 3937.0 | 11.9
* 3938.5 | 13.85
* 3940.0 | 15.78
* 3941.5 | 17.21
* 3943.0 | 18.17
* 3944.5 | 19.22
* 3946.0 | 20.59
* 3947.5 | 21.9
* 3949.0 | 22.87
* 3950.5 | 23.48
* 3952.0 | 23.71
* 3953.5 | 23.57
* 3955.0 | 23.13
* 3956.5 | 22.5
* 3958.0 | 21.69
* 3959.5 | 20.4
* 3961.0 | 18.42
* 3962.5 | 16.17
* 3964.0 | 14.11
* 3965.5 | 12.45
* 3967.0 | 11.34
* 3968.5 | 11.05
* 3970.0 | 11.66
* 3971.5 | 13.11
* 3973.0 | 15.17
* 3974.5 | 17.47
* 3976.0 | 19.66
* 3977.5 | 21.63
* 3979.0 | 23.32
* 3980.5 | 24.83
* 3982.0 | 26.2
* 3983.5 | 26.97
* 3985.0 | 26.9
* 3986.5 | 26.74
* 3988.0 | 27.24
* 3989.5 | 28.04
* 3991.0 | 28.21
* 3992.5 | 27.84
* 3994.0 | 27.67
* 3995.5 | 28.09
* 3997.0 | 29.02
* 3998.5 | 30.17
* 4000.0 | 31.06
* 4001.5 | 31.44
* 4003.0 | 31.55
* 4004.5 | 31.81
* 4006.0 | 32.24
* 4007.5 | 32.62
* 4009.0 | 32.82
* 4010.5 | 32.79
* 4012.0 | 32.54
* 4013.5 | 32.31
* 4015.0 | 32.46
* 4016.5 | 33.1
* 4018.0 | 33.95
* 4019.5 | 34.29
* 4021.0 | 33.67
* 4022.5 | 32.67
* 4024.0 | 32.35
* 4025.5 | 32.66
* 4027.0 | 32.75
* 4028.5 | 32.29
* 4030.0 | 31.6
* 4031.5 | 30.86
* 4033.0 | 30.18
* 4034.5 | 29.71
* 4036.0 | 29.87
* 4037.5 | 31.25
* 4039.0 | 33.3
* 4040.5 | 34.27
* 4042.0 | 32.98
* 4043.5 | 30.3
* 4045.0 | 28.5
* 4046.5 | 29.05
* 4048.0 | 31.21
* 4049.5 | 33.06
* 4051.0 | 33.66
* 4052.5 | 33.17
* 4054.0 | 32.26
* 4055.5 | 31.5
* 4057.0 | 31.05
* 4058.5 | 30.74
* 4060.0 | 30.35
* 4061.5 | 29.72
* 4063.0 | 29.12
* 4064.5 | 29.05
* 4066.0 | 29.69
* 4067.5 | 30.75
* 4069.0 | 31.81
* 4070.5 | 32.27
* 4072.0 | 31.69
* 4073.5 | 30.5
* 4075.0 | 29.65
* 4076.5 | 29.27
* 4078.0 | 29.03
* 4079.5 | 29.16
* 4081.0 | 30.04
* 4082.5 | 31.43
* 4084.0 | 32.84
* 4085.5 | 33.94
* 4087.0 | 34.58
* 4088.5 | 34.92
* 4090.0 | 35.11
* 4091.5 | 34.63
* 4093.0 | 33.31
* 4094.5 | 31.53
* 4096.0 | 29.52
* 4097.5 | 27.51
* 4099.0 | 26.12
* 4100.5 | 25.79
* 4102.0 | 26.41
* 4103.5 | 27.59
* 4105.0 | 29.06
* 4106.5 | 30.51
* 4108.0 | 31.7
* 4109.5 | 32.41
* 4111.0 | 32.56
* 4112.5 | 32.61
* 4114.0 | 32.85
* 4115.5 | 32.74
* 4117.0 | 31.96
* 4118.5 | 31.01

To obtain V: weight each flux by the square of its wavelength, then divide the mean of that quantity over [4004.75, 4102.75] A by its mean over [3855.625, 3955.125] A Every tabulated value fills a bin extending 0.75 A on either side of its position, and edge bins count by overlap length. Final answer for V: 1.73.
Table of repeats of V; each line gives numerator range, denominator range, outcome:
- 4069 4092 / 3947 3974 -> 1.87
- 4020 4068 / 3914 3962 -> 1.76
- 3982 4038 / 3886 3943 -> 1.64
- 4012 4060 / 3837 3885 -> 1.99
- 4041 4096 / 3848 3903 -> 1.81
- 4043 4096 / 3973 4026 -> 1.11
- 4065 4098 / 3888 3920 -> 1.48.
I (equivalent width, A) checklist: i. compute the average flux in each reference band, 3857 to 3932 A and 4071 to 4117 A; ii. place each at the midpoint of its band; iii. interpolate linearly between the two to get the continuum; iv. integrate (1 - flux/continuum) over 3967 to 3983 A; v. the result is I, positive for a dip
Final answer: 4.2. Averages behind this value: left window 20.1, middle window 18.2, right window 31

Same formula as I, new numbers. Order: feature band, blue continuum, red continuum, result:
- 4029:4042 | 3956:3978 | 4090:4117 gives -4.4 A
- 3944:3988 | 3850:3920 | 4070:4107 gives 7.8 A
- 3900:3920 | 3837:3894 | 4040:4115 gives -3.2 A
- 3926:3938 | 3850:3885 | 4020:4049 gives 5.5 A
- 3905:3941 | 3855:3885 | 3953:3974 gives -3.1 A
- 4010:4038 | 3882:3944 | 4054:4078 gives -4.8 A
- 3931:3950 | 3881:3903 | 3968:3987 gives 4.4 A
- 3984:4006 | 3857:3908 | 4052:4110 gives -2.6 A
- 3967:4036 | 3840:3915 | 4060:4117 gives -3.9 A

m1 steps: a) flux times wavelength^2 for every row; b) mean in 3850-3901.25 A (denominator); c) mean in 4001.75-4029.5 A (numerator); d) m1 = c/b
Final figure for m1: 1.84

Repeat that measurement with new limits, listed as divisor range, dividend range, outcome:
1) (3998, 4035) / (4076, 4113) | 1.00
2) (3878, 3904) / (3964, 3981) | 0.80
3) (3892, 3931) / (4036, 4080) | 1.53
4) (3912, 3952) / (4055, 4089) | 1.81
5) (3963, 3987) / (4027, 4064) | 1.72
